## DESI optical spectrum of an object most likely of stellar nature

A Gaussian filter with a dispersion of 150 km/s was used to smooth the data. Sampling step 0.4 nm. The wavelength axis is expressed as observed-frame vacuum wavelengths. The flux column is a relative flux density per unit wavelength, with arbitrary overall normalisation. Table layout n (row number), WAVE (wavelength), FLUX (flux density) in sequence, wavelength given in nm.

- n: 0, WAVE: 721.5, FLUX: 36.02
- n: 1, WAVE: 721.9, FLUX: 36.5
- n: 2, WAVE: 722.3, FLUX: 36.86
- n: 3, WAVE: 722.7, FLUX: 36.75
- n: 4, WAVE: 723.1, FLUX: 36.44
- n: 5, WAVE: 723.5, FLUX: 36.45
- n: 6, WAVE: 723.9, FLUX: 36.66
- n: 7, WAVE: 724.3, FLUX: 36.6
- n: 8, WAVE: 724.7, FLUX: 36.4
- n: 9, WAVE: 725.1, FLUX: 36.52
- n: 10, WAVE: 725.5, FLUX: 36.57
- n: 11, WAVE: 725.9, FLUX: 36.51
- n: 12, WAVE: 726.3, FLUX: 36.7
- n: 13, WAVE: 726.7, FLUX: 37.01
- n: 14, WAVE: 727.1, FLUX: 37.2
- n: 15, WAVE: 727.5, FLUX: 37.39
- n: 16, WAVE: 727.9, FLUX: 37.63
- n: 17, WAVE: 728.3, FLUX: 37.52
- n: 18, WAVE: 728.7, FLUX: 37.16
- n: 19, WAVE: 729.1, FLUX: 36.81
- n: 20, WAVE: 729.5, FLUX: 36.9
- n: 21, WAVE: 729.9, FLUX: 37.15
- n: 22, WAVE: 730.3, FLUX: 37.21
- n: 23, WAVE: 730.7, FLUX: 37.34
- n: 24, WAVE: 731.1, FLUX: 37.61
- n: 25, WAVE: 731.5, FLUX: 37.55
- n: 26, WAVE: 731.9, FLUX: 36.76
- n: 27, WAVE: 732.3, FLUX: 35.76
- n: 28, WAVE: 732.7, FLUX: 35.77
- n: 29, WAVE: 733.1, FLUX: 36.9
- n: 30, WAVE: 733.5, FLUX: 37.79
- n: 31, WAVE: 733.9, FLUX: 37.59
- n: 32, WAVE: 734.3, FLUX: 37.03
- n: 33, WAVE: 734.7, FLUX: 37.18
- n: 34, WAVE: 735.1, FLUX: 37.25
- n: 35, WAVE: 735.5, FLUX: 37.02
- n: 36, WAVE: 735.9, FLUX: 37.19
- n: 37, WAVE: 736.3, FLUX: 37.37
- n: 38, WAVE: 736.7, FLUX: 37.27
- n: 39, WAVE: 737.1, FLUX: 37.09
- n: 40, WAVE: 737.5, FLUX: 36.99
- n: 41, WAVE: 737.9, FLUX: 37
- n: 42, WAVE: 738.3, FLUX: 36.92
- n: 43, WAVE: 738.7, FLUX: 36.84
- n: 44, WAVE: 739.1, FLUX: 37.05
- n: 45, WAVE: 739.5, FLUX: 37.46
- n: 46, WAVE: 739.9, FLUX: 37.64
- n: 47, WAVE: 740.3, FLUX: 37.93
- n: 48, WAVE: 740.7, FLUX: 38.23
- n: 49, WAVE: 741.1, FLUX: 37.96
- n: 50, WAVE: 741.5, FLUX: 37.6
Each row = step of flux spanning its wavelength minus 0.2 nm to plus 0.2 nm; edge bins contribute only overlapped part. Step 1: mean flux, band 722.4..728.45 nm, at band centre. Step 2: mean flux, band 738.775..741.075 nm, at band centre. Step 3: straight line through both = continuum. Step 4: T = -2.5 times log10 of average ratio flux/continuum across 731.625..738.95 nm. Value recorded 0.01 mag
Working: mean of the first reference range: 36.8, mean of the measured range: 37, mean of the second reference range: 37.6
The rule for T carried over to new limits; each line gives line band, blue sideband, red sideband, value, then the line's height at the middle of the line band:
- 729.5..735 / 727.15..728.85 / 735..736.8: 0.01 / 37.3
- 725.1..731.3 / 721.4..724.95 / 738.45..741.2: -0.01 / 36.8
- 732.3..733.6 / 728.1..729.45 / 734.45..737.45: 0.02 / 37.2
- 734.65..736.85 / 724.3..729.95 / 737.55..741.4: 0.00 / 37.3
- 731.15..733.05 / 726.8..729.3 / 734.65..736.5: 0.02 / 37.2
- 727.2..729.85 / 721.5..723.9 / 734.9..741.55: -0.01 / 36.8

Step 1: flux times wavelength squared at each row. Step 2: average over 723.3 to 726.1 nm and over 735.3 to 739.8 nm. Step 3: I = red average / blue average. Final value 1.1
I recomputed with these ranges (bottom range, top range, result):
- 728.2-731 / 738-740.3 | 1.03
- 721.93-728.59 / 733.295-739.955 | 1.04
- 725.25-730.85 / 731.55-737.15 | 1.02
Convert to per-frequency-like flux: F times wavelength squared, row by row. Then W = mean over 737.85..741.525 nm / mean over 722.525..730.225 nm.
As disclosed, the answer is 1.05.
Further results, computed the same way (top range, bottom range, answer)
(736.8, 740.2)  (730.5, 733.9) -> 1.02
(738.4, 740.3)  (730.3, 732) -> 1.02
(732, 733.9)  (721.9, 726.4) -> 1.03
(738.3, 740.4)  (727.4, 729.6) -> 1.03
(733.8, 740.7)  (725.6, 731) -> 1.03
